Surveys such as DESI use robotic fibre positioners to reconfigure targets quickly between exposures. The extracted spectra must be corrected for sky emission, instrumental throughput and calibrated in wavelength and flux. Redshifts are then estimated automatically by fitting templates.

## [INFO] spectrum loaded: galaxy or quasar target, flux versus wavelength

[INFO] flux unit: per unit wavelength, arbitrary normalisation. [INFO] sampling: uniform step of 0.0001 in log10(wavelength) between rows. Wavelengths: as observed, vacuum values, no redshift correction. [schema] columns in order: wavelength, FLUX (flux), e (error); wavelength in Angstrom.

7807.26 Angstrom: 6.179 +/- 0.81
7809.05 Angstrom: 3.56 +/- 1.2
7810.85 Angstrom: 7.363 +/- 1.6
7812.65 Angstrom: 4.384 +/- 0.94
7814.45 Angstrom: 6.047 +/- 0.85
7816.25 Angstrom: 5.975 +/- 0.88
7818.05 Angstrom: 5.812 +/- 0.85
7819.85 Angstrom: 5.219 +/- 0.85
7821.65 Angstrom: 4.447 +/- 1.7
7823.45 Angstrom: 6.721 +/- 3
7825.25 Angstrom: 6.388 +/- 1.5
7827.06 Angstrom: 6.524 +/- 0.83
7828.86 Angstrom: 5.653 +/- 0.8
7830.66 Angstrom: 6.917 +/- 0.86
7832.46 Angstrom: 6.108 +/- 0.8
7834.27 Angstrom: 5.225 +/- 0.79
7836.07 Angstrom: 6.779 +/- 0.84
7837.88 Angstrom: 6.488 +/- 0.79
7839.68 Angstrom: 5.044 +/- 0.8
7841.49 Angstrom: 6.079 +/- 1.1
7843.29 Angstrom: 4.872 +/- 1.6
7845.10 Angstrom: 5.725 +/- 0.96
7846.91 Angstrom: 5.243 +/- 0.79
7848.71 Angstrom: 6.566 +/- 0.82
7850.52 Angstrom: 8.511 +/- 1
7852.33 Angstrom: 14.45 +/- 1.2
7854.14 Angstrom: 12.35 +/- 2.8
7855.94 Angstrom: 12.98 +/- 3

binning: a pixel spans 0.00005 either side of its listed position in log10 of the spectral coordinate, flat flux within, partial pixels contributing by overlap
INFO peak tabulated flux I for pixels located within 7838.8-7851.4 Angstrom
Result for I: 8.511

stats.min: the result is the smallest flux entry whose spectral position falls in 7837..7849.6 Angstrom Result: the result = 4.872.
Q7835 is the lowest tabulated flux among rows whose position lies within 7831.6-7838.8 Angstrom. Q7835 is 5.225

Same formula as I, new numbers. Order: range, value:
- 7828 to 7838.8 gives 6.917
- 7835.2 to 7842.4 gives 6.779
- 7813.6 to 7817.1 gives 6.047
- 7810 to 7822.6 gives 7.363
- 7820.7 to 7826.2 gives 6.721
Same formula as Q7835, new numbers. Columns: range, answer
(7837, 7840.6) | 5.044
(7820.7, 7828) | 4.447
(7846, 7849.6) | 5.243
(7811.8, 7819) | 4.384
